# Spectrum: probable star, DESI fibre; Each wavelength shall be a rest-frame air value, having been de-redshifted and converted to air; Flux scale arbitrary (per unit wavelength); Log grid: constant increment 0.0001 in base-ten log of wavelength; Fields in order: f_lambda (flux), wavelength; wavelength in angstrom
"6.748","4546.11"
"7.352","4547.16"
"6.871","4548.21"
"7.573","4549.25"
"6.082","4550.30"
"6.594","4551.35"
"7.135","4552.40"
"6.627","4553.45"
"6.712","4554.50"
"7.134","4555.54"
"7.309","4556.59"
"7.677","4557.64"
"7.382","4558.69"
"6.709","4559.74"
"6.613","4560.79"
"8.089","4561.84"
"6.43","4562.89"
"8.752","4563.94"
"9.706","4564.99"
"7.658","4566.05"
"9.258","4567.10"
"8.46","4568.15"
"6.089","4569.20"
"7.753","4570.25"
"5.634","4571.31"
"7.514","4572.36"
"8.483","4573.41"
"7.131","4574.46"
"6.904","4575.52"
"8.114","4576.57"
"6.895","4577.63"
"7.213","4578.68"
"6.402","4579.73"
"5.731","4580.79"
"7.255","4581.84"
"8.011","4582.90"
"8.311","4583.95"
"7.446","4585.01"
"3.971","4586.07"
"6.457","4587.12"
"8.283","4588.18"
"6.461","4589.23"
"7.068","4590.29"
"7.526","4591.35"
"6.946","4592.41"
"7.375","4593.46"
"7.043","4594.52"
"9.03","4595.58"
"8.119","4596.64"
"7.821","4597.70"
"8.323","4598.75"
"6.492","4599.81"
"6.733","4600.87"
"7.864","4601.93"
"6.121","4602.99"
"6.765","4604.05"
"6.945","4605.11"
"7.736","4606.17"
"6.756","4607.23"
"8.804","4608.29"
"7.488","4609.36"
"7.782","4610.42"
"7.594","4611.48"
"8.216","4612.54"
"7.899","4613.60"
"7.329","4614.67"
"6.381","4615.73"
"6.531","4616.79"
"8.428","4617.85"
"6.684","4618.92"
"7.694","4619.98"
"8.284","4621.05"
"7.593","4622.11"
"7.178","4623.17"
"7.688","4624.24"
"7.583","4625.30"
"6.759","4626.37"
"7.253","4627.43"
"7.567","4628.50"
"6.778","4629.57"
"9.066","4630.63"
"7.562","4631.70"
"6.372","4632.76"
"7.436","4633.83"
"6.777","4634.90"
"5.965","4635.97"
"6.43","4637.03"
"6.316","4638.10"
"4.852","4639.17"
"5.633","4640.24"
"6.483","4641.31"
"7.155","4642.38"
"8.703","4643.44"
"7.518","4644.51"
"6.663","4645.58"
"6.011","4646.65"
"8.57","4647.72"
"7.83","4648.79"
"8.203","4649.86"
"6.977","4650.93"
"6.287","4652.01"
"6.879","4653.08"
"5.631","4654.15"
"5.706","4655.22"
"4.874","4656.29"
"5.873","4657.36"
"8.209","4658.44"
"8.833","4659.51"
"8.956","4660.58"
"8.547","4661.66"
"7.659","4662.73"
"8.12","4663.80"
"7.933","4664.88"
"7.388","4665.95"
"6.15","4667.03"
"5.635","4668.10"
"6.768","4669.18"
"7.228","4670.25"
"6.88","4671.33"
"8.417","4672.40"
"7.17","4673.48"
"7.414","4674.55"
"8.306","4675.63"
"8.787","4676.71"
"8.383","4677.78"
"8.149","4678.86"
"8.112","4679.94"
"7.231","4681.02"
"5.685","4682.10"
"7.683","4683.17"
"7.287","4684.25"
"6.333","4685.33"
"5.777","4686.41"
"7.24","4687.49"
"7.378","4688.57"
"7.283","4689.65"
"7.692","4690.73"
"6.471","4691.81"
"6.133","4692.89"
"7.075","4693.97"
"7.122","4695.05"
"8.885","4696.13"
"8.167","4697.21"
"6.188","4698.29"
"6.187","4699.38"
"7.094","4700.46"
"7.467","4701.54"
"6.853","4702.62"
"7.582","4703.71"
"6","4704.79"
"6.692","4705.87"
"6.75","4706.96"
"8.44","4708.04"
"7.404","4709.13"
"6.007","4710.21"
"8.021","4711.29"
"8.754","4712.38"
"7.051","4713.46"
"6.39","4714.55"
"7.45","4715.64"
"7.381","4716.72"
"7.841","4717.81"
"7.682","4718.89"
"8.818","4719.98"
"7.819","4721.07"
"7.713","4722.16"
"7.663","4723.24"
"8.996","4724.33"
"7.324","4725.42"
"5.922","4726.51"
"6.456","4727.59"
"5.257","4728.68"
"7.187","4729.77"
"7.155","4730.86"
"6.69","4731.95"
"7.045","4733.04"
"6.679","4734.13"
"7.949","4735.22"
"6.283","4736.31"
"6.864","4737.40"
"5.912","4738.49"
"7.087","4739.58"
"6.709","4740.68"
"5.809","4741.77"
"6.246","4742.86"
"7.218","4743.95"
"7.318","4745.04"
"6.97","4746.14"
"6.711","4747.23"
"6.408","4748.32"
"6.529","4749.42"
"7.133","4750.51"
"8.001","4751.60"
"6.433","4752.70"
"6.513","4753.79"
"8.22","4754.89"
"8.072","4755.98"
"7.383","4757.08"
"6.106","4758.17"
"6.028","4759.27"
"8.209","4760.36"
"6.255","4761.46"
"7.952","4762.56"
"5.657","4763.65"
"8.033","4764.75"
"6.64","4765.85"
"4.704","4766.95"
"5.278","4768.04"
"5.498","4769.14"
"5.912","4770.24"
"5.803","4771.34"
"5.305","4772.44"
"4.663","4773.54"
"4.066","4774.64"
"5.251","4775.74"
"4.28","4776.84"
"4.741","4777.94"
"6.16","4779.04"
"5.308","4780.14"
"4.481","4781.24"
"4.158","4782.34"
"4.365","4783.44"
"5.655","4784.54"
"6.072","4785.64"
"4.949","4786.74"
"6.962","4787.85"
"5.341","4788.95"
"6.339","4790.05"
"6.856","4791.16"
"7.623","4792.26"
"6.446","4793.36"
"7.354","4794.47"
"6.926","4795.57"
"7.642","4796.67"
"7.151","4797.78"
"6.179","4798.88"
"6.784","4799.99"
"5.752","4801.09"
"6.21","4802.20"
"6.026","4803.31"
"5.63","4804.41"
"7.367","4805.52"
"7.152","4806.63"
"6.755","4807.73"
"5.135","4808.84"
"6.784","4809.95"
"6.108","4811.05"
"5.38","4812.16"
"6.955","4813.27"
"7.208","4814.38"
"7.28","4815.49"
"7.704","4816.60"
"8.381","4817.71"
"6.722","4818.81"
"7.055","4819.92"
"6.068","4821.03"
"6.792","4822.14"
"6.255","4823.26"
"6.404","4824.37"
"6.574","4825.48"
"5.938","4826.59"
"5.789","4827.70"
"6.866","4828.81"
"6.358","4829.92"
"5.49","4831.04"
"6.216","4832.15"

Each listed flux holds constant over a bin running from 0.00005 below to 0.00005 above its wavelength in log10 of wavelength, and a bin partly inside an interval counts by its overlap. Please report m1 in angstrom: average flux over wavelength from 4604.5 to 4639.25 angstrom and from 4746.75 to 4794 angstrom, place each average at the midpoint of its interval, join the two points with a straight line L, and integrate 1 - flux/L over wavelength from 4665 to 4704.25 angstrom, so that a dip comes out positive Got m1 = -2.5 angstrom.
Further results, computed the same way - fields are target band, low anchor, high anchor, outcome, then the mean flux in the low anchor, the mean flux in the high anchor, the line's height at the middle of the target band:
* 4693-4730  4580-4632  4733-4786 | -3.8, 7.36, 6.24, 6.59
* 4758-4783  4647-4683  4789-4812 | 4.0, 7.35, 6.56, 6.74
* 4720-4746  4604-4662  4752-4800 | -2.1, 7.2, 6.13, 6.45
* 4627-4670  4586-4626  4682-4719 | 1.4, 7.38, 7.14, 7.27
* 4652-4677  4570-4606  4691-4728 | 0.0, 7.18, 7.3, 7.25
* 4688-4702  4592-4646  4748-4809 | -0.8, 7.27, 6.22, 6.77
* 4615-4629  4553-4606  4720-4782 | -0.5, 7.3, 6.51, 7.1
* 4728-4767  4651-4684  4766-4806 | -3.4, 7.29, 5.82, 6.3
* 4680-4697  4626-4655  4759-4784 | -1.7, 6.94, 5.59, 6.45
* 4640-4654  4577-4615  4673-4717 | 0.3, 7.29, 7.26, 7.27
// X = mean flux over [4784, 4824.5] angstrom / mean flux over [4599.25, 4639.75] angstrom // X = 0.9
